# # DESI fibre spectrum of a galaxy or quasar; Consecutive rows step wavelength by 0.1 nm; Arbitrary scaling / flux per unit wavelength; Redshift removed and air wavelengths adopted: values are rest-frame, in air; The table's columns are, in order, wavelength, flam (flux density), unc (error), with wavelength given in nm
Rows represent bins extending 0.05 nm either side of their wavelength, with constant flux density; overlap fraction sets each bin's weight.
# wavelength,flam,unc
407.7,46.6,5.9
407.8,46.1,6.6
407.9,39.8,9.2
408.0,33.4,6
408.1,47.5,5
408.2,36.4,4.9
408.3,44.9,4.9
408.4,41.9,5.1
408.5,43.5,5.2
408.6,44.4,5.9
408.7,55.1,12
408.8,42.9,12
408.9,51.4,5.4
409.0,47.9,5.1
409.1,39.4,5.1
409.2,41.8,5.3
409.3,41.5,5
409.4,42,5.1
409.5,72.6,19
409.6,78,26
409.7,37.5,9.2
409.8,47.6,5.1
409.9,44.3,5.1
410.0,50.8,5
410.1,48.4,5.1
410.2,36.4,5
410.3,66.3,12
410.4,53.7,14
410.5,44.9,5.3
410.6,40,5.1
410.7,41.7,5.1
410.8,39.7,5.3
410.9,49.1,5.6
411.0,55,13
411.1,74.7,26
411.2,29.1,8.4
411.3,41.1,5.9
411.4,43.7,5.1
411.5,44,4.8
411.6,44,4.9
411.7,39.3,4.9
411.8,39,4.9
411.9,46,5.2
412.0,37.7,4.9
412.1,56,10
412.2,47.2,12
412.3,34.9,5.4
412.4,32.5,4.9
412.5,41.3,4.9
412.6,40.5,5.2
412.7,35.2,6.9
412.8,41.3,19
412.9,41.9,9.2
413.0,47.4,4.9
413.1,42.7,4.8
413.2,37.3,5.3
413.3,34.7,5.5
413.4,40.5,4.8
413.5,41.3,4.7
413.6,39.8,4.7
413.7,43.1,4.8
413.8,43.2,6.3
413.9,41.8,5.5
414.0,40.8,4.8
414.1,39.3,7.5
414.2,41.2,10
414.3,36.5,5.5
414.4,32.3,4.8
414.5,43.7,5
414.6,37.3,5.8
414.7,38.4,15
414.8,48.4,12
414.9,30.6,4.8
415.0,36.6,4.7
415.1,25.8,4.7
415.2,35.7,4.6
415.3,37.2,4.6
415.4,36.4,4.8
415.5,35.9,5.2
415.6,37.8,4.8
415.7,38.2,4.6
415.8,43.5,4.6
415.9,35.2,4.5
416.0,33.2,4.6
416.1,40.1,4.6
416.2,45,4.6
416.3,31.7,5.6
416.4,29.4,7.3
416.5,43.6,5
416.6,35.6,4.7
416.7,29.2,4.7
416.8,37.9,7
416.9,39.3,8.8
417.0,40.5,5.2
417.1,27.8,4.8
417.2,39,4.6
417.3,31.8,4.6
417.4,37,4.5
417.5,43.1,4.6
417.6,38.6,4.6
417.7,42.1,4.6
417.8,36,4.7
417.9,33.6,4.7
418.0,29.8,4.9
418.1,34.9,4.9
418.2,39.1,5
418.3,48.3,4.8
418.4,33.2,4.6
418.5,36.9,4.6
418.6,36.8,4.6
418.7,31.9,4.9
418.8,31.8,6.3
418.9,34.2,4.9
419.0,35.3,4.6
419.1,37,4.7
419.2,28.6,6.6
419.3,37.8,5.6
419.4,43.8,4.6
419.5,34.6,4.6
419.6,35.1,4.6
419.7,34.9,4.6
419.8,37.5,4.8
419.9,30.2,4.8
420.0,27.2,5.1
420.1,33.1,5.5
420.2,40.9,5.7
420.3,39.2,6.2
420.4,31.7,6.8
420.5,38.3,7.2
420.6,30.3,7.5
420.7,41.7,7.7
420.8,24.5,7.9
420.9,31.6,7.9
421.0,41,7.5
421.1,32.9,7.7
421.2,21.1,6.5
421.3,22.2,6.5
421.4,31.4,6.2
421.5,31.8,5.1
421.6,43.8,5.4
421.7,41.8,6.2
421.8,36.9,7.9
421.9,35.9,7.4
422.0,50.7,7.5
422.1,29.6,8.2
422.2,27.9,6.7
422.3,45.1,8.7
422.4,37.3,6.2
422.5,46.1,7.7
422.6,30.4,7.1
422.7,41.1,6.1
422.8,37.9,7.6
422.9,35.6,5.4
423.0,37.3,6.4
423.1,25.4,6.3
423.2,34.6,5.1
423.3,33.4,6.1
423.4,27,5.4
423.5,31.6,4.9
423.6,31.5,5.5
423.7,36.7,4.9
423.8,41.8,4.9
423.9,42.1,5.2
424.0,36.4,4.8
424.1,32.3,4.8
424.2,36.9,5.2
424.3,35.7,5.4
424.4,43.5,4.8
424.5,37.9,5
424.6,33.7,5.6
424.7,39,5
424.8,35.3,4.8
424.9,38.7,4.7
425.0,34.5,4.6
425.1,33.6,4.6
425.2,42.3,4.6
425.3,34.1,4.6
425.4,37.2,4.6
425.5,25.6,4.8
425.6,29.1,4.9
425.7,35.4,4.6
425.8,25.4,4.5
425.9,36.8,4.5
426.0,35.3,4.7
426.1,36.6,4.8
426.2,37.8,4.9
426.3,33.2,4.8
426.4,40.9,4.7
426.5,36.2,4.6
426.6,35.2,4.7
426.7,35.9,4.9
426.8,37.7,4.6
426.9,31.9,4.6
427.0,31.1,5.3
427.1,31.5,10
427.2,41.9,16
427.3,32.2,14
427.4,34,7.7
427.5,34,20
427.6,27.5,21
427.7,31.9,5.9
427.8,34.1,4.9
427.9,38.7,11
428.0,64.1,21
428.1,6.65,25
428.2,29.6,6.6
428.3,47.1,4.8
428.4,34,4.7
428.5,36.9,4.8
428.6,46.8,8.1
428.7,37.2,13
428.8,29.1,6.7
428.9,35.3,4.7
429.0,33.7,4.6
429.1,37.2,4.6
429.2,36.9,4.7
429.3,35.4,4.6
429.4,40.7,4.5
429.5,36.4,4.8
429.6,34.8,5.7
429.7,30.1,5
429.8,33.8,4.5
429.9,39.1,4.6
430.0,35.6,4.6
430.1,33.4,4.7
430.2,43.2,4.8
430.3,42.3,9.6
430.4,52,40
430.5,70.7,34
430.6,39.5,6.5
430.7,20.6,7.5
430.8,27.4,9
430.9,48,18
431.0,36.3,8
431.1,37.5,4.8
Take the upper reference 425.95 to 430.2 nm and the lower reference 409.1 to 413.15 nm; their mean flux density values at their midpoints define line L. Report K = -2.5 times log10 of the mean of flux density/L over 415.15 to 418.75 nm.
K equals 0.15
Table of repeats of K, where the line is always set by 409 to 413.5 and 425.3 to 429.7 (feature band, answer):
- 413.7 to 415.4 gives 0.13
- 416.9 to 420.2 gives 0.14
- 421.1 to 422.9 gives 0.07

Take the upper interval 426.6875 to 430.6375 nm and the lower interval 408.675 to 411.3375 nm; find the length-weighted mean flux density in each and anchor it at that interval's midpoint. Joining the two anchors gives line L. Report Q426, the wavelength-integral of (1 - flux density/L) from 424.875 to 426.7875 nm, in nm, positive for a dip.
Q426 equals 0.19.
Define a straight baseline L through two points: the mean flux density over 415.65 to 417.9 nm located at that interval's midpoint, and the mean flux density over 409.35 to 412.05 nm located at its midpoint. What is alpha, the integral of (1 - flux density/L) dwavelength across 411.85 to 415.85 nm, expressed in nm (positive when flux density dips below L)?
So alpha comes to 0.25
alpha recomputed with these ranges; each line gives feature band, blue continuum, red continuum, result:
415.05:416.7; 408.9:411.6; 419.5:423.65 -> 0.202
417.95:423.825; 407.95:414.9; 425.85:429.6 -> 0.614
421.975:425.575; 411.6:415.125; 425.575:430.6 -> 0.158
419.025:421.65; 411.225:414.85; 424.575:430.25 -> 0.286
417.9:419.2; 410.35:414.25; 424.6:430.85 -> 0.150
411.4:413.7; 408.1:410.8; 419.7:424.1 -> 0.159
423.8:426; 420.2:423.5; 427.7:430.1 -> -0.015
